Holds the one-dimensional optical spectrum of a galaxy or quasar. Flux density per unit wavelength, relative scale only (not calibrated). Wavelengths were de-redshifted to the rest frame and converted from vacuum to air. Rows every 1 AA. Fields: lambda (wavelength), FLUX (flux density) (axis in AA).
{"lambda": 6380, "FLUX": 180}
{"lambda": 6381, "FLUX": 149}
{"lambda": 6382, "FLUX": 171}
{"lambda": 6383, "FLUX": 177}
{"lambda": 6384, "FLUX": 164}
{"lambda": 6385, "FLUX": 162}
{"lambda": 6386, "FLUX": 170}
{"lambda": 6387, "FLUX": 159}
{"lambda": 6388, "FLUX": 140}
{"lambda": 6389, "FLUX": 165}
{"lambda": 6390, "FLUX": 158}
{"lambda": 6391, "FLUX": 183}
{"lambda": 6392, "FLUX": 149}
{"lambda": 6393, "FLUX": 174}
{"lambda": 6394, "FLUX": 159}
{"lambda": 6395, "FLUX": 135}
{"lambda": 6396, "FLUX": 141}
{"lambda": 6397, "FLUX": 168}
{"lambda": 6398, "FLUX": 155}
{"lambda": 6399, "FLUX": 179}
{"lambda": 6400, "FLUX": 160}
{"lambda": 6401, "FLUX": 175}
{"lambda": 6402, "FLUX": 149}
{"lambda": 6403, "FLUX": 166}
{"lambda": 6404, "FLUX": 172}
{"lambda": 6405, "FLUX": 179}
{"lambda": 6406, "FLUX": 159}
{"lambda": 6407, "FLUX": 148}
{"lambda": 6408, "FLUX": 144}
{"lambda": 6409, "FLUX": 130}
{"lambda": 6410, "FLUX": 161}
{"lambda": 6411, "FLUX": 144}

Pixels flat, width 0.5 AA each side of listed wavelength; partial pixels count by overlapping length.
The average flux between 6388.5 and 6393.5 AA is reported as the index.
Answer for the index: 166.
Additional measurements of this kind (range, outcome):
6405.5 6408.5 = 150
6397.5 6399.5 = 167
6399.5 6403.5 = 162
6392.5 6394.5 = 166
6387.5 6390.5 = 154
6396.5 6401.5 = 167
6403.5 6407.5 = 164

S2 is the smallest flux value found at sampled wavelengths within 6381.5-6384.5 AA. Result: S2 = 164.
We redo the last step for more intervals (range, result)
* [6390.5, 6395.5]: 135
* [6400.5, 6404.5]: 149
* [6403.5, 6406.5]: 159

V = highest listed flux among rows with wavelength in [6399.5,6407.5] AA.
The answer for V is 179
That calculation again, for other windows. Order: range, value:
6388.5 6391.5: 183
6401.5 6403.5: 166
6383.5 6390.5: 170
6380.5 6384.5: 177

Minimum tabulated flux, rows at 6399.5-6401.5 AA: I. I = 160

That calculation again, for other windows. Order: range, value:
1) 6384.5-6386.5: 162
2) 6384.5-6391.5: 140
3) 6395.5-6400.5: 141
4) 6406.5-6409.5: 130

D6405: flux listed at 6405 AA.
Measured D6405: 179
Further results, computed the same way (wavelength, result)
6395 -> 135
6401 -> 175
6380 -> 180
